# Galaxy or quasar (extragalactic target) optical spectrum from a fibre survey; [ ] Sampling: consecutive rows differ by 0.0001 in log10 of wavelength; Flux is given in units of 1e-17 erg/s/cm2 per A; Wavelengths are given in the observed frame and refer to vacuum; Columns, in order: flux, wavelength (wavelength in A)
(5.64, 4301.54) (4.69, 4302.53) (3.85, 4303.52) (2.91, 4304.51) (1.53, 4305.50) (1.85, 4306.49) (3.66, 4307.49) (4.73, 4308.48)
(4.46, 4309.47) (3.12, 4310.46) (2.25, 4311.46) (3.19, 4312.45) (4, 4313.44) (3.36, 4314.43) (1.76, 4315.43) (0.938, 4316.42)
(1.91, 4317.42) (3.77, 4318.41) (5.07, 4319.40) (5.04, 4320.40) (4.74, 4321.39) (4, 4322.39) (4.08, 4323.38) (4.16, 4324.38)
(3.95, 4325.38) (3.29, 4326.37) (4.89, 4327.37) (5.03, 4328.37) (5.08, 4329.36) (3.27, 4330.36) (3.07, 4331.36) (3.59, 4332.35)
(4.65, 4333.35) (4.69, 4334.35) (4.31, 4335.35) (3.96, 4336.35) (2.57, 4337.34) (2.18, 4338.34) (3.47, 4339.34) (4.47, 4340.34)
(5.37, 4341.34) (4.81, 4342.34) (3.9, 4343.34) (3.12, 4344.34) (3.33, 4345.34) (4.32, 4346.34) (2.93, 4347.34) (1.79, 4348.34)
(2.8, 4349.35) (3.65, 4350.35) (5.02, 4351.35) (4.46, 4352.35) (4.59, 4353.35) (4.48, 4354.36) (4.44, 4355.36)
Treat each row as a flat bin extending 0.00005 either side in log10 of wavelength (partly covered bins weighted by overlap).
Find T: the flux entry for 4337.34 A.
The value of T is 2.57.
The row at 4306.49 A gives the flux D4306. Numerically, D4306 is 1.85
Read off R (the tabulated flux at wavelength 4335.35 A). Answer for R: 4.31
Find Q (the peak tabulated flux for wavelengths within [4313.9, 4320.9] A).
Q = 5.07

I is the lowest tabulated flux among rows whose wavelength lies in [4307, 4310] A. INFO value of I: 3.66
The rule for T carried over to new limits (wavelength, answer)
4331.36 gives 3.07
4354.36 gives 4.48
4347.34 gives 2.93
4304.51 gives 2.91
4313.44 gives 4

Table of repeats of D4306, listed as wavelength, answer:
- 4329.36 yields 5.08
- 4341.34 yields 5.37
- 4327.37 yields 4.89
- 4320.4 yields 5.04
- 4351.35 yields 5.02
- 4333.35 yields 4.65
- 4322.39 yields 4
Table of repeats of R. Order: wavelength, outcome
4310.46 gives 3.12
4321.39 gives 4.74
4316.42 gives 0.938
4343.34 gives 3.9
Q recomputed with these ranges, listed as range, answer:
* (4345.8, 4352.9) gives 5.02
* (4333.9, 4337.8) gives 4.69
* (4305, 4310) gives 4.73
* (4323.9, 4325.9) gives 4.16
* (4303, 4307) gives 3.85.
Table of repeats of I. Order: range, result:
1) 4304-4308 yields 1.53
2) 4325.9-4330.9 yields 3.27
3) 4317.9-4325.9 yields 3.77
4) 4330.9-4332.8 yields 3.07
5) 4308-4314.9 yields 2.25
